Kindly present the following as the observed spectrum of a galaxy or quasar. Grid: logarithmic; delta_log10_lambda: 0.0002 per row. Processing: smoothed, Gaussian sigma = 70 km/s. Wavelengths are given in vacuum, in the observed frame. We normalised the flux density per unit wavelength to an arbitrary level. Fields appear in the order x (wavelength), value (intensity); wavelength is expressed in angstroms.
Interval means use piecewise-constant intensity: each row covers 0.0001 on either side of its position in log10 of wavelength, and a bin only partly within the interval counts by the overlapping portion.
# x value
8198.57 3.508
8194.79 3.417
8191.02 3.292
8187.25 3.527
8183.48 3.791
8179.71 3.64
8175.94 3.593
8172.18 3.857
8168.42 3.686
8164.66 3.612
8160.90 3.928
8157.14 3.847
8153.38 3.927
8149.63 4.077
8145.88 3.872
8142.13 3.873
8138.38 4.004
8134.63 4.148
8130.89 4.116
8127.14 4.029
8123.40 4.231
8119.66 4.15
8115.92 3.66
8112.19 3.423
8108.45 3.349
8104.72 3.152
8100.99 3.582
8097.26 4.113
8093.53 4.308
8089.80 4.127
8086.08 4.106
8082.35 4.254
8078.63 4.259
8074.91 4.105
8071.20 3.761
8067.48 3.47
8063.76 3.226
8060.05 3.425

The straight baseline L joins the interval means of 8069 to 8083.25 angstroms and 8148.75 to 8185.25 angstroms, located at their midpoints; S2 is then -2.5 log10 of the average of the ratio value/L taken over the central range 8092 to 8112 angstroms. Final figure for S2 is 0.09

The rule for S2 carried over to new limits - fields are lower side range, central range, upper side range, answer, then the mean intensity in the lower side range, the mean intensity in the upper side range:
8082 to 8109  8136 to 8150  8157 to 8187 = -0.05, 3.88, 3.73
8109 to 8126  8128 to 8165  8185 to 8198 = -0.08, 3.83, 3.43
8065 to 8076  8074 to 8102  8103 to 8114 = -0.17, 3.72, 3.31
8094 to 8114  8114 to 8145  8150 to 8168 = -0.09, 3.58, 3.84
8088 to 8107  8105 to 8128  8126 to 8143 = 0.06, 3.84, 4.04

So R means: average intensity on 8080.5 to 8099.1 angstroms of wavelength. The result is 4.18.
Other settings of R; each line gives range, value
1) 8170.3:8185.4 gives 3.72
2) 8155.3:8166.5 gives 3.79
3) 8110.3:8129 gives 3.9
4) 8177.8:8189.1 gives 3.65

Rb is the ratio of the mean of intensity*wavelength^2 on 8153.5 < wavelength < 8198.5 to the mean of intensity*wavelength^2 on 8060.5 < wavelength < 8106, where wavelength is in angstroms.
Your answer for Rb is 0.97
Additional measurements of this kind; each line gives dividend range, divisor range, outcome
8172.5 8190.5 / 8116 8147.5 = 0.91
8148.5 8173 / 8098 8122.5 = 1.08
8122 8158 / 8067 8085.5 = 1.02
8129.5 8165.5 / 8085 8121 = 1.05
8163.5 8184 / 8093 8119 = 1.03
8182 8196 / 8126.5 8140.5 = 0.87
